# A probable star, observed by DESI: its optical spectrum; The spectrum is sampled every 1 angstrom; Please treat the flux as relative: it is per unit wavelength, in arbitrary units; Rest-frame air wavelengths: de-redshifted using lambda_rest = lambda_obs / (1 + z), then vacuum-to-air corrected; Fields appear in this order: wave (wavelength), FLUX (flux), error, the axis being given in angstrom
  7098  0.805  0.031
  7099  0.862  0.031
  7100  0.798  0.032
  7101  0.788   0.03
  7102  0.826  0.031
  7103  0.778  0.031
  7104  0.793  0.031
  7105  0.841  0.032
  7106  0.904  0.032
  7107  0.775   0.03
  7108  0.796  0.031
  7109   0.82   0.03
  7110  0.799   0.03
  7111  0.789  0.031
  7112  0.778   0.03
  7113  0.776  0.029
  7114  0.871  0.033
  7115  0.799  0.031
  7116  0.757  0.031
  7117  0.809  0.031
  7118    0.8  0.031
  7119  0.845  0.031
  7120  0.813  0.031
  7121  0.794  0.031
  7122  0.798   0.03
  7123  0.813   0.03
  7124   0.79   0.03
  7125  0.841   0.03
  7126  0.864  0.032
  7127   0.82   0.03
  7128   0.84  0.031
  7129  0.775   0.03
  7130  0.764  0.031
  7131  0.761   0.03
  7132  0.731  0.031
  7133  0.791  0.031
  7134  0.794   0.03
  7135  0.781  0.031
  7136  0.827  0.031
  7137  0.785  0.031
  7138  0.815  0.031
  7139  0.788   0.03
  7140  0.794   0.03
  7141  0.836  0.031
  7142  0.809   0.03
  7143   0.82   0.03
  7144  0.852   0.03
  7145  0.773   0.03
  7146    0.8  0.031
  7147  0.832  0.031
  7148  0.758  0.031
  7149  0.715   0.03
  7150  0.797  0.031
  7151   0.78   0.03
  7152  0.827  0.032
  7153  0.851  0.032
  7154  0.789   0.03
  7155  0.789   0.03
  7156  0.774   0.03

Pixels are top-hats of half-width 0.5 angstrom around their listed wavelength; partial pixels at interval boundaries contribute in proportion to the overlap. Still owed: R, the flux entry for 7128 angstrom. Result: 0.84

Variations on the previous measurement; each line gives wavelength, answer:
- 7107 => 0.775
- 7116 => 0.757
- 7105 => 0.841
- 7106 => 0.904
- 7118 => 0.8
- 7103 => 0.778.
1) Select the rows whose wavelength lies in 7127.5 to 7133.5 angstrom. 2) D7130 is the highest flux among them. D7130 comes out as 0.84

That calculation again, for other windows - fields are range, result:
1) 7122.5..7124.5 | 0.813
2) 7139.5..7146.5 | 0.852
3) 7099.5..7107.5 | 0.904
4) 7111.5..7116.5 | 0.871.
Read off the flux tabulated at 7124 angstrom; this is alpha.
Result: 0.79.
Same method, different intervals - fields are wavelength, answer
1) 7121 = 0.794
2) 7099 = 0.862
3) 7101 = 0.788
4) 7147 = 0.832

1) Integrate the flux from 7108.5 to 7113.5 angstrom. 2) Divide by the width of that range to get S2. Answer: 0.792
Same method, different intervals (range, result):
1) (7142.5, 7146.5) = 0.811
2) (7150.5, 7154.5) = 0.812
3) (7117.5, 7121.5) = 0.813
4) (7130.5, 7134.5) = 0.769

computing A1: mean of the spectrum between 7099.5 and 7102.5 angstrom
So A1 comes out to 0.804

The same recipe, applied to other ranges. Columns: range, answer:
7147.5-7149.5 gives 0.736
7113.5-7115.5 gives 0.835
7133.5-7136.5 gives 0.801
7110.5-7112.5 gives 0.784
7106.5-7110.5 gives 0.797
